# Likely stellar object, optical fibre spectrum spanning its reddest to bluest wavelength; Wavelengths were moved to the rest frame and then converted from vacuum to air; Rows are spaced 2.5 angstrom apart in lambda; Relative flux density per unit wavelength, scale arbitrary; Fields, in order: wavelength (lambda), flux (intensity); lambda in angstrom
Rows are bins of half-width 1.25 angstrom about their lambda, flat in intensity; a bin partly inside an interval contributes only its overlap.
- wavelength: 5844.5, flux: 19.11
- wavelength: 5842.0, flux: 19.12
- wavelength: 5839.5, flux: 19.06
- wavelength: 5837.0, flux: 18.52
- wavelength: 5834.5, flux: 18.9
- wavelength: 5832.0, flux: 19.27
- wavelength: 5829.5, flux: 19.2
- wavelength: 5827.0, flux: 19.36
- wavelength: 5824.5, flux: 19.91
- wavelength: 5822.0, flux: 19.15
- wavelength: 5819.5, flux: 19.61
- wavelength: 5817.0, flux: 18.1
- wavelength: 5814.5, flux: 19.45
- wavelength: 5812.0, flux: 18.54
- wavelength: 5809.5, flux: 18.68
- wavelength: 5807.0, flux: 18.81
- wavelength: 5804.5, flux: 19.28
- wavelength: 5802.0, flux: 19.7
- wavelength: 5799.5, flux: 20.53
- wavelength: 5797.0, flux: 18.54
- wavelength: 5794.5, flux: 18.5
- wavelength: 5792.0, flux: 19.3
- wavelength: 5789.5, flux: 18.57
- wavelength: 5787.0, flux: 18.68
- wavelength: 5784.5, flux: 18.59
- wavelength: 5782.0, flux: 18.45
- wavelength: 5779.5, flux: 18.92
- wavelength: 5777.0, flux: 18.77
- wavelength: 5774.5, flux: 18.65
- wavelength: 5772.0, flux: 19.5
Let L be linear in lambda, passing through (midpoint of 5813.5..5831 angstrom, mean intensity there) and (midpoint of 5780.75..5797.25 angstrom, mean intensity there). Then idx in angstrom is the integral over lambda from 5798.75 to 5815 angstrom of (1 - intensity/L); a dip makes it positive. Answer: -0.2 angstrom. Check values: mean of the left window 18.7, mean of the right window 19.3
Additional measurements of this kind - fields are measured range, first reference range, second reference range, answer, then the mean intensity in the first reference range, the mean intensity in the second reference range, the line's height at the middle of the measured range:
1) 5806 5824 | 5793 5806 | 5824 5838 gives 0.27 angstrom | 19.3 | 19.2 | 19.2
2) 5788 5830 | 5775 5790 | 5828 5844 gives -0.63 angstrom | 18.7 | 19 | 18.8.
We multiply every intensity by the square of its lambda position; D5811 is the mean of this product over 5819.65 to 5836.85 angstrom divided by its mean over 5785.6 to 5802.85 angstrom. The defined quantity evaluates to 1.0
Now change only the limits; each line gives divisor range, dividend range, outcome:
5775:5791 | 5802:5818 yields 1.02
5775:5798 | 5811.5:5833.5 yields 1.04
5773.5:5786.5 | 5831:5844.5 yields 1.04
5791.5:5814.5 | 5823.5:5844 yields 1.01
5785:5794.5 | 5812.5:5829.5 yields 1.03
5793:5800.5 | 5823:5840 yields 1.01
